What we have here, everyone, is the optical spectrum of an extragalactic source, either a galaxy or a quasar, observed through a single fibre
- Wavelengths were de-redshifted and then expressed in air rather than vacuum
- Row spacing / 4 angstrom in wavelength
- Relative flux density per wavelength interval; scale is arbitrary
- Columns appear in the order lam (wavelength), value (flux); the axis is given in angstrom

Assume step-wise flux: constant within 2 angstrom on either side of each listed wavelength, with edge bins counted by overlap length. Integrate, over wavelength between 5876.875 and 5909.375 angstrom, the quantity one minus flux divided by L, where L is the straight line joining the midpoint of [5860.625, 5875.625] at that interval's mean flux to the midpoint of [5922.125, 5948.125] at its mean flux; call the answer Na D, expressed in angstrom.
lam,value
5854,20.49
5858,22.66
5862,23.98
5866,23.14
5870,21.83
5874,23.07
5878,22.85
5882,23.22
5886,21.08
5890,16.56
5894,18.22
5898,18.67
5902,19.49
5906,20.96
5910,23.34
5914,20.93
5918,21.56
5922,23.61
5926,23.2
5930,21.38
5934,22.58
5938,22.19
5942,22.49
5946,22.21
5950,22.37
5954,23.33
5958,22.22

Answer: 3.7 angstrom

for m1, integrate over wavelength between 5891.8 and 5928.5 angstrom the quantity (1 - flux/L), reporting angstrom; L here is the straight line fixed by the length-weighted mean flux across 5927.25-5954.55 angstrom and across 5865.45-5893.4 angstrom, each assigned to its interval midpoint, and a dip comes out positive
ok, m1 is 1.4 angstrom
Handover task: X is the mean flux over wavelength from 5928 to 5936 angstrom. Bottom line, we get 22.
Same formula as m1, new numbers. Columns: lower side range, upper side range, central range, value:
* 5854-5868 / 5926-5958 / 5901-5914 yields 0.7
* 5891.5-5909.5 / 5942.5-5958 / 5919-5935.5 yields -1.1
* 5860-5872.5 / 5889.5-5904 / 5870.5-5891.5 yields -0.7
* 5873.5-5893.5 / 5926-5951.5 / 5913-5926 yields -0.3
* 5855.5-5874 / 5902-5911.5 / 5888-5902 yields 2.5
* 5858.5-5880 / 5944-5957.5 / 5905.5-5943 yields 0.7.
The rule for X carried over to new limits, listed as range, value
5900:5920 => 21.3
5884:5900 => 18.6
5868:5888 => 22.4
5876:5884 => 23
